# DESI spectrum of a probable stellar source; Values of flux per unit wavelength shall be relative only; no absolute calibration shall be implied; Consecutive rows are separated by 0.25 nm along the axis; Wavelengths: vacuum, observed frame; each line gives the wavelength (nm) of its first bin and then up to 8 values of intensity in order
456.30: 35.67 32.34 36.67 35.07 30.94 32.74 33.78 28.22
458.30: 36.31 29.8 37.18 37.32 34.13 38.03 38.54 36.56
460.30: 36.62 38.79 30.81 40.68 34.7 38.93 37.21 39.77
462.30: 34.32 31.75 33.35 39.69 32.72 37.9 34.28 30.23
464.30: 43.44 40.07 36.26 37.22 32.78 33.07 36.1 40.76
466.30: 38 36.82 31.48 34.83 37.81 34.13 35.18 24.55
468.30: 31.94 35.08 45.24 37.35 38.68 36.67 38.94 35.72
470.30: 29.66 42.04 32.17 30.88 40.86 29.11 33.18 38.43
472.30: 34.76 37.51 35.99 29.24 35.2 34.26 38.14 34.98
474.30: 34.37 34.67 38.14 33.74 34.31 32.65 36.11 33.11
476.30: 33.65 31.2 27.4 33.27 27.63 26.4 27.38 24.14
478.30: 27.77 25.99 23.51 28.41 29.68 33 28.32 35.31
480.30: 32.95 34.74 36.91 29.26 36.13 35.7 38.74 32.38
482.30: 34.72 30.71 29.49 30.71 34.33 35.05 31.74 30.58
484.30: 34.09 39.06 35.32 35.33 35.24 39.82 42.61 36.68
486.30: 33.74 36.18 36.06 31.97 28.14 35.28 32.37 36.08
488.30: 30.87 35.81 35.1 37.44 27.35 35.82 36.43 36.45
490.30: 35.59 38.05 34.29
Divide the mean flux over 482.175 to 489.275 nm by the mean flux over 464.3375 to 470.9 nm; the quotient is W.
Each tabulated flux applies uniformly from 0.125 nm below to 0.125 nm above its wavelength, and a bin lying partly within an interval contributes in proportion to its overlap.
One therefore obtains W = 0.95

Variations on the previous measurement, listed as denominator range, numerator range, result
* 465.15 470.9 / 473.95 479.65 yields 0.87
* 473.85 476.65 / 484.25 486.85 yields 1.07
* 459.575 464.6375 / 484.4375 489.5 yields 0.96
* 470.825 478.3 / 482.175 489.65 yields 1.04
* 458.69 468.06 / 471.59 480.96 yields 0.89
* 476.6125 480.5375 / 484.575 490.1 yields 1.21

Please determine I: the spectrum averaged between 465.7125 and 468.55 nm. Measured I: 34.7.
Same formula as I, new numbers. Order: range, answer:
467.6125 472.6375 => 35.4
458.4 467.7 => 36.1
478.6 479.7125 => 28.5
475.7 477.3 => 32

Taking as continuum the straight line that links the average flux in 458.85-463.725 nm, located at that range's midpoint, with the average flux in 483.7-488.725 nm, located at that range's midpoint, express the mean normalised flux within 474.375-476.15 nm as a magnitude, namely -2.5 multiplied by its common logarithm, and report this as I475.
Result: 0.03 mag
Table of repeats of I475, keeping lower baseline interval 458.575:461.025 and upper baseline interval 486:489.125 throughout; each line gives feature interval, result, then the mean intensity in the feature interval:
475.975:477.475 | 0.14 mag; 30.8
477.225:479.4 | 0.29 mag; 26.7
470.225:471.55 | 0.02 mag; 34.8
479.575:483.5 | 0.04 mag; 33.4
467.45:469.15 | 0.03 mag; 34.8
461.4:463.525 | 0.00 mag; 36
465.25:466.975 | 0.01 mag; 35.7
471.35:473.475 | 0.03 mag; 34.4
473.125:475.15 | 0.00 mag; 35.3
